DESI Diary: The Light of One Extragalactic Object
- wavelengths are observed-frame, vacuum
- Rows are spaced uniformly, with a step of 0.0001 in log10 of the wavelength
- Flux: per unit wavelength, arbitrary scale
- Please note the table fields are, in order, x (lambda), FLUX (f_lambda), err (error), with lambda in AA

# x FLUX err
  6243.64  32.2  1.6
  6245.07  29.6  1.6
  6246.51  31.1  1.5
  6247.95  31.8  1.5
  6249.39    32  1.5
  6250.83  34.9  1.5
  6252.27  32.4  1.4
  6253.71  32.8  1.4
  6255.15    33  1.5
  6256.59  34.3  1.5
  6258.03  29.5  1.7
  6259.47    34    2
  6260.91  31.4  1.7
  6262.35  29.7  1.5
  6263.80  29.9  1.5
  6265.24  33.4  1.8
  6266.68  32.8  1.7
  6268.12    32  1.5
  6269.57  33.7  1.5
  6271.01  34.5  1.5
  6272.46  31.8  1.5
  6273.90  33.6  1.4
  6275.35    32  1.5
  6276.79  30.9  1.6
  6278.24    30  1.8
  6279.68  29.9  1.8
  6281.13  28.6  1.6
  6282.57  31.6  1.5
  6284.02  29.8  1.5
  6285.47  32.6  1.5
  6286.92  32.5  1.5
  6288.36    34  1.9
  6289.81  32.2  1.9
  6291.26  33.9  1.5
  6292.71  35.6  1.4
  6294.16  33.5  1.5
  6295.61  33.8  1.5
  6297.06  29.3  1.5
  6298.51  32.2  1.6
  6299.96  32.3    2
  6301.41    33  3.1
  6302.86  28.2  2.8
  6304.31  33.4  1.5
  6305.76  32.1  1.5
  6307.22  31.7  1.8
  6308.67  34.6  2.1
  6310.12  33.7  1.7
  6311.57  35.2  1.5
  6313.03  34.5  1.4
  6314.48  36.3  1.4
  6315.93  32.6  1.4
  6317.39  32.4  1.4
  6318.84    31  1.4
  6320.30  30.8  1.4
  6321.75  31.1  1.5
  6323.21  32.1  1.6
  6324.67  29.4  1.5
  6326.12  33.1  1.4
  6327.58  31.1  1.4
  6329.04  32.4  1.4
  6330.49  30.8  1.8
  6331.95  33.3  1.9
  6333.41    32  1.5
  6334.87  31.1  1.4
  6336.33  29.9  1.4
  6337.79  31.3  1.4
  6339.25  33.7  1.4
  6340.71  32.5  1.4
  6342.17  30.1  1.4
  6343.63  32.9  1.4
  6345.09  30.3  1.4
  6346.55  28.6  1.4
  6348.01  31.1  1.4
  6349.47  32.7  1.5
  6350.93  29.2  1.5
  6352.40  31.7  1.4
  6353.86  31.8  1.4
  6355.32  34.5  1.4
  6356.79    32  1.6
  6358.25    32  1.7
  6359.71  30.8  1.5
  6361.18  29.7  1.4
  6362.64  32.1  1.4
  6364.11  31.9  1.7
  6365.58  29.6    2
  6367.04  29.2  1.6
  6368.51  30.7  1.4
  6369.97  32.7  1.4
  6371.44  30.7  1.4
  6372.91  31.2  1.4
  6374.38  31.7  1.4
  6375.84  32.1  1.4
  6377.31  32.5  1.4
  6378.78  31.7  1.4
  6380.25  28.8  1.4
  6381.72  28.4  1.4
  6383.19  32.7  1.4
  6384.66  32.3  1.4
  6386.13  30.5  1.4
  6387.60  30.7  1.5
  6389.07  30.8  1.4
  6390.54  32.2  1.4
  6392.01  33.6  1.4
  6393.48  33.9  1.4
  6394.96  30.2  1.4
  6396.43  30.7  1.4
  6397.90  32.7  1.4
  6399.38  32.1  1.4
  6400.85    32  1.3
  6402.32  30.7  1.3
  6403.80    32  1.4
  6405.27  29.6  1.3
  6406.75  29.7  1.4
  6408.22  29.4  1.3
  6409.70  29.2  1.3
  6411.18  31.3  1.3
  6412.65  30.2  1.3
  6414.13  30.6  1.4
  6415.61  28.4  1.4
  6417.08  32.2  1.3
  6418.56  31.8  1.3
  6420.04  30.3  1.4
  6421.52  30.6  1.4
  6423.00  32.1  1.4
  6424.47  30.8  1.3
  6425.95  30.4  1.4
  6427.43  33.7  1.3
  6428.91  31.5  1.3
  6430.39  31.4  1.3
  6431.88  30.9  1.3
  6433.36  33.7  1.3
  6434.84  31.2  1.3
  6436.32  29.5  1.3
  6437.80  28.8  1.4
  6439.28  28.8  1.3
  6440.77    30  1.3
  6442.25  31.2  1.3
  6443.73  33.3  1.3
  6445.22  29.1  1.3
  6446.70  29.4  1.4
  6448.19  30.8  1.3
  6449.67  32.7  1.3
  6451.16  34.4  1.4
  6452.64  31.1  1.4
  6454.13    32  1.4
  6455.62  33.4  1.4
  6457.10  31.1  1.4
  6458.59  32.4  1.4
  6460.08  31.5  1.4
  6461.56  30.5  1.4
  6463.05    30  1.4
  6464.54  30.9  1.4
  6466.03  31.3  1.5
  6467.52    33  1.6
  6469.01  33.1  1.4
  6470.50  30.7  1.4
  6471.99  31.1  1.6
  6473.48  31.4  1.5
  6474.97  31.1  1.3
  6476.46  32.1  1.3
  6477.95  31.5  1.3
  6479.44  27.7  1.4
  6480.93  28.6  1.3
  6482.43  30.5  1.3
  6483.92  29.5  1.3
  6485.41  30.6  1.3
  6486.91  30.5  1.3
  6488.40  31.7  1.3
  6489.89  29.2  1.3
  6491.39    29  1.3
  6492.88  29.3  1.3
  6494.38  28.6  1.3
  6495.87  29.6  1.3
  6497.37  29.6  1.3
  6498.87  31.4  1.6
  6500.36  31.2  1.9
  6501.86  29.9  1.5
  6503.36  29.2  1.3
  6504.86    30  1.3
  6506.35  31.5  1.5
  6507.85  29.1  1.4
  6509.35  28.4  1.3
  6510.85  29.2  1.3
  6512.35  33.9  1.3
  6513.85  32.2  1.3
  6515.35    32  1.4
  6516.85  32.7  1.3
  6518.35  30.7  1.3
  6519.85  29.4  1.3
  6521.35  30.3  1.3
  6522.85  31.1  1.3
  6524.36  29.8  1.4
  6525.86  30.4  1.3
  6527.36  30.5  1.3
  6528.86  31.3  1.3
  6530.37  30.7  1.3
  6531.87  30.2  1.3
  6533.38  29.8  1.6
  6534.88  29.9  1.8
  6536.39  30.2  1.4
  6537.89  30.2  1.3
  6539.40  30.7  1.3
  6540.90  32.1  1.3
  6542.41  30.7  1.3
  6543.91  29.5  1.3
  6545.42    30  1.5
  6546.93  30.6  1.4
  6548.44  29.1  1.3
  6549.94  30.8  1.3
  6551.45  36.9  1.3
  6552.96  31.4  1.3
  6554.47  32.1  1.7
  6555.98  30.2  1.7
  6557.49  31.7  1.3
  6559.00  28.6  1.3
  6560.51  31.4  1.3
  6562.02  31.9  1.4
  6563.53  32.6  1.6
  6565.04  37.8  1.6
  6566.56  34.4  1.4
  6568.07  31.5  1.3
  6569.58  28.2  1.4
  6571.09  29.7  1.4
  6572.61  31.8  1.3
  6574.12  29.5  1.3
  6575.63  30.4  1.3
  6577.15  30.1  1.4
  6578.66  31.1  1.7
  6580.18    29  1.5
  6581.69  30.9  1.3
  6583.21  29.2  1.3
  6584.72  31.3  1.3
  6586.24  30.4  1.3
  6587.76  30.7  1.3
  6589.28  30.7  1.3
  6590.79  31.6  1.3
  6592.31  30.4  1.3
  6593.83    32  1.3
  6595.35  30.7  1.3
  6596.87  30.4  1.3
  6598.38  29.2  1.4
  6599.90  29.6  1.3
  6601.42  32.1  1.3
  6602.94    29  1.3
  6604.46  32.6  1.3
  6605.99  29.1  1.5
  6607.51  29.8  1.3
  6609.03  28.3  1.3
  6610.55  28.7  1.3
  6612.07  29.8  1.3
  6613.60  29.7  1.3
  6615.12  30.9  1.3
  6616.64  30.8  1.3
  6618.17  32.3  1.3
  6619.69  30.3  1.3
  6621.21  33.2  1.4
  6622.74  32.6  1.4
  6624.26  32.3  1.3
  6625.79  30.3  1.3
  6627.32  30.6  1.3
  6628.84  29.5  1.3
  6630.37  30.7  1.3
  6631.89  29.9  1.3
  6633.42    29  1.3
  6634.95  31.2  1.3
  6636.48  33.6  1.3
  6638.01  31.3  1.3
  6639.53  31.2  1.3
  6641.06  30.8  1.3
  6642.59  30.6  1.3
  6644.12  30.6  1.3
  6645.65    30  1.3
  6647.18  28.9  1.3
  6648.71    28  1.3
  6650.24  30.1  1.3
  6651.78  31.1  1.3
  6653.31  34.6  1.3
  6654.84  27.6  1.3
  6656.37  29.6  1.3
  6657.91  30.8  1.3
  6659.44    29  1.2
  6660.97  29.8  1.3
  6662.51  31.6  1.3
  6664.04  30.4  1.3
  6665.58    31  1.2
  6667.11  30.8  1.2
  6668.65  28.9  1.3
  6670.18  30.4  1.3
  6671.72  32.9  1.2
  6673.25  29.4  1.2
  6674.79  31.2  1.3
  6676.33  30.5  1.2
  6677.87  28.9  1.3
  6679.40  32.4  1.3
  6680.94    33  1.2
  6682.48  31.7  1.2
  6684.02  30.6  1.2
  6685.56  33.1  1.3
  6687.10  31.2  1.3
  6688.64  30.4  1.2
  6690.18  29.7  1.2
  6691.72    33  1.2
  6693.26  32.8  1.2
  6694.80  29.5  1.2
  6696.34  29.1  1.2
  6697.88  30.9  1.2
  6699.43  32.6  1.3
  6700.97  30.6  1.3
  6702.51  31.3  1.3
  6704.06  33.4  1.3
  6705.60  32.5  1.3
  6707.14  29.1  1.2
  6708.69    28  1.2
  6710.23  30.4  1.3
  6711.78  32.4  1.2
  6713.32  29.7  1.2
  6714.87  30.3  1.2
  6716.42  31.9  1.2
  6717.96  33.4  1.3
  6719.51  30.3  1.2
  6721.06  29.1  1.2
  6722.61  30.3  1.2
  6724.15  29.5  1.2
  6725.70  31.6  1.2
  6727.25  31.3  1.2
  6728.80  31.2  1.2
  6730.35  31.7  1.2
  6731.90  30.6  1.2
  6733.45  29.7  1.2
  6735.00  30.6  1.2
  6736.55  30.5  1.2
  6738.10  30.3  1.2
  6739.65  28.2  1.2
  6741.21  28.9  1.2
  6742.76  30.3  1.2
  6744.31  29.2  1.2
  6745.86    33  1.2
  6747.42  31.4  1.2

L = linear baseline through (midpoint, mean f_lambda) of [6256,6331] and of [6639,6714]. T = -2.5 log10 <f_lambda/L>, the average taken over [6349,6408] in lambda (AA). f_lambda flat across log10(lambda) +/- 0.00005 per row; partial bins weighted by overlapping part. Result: 0.019 mag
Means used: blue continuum 32.2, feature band 31.3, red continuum 30.7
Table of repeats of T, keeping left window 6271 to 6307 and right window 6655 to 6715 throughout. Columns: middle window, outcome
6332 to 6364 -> 0.01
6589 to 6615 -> 0.03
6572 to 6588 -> 0.03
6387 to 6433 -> 0.02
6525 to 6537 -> 0.03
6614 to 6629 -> -0.01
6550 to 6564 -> -0.02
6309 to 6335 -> -0.02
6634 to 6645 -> -0.01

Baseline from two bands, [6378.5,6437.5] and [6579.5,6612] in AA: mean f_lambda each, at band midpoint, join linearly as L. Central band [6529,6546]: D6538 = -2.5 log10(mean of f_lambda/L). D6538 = 0.00 mag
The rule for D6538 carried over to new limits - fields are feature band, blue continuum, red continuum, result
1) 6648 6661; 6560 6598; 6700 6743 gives 0.03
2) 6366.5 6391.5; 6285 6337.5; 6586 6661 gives 0.03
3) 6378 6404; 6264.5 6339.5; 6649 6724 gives 0.02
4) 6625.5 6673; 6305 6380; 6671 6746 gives 0.02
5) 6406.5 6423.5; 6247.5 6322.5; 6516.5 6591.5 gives 0.04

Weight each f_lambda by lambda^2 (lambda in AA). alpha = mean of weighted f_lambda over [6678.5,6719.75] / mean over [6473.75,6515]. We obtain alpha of 1.1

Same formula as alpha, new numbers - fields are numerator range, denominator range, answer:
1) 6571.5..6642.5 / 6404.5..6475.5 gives 1.04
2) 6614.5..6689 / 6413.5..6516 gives 1.06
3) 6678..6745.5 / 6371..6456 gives 1.08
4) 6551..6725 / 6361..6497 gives 1.06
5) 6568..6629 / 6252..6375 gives 1.04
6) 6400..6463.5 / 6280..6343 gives 1.00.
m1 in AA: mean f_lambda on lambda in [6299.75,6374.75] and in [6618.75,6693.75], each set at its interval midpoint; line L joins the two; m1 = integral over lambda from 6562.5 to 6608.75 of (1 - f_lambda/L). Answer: 0.3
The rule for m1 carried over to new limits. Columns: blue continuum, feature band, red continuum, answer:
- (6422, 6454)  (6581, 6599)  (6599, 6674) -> 0.02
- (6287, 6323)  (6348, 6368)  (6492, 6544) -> 0.56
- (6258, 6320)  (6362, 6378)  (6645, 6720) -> 0.36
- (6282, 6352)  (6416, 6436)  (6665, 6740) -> 0.17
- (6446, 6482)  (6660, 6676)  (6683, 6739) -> 0.19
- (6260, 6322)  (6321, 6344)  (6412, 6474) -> 0.25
